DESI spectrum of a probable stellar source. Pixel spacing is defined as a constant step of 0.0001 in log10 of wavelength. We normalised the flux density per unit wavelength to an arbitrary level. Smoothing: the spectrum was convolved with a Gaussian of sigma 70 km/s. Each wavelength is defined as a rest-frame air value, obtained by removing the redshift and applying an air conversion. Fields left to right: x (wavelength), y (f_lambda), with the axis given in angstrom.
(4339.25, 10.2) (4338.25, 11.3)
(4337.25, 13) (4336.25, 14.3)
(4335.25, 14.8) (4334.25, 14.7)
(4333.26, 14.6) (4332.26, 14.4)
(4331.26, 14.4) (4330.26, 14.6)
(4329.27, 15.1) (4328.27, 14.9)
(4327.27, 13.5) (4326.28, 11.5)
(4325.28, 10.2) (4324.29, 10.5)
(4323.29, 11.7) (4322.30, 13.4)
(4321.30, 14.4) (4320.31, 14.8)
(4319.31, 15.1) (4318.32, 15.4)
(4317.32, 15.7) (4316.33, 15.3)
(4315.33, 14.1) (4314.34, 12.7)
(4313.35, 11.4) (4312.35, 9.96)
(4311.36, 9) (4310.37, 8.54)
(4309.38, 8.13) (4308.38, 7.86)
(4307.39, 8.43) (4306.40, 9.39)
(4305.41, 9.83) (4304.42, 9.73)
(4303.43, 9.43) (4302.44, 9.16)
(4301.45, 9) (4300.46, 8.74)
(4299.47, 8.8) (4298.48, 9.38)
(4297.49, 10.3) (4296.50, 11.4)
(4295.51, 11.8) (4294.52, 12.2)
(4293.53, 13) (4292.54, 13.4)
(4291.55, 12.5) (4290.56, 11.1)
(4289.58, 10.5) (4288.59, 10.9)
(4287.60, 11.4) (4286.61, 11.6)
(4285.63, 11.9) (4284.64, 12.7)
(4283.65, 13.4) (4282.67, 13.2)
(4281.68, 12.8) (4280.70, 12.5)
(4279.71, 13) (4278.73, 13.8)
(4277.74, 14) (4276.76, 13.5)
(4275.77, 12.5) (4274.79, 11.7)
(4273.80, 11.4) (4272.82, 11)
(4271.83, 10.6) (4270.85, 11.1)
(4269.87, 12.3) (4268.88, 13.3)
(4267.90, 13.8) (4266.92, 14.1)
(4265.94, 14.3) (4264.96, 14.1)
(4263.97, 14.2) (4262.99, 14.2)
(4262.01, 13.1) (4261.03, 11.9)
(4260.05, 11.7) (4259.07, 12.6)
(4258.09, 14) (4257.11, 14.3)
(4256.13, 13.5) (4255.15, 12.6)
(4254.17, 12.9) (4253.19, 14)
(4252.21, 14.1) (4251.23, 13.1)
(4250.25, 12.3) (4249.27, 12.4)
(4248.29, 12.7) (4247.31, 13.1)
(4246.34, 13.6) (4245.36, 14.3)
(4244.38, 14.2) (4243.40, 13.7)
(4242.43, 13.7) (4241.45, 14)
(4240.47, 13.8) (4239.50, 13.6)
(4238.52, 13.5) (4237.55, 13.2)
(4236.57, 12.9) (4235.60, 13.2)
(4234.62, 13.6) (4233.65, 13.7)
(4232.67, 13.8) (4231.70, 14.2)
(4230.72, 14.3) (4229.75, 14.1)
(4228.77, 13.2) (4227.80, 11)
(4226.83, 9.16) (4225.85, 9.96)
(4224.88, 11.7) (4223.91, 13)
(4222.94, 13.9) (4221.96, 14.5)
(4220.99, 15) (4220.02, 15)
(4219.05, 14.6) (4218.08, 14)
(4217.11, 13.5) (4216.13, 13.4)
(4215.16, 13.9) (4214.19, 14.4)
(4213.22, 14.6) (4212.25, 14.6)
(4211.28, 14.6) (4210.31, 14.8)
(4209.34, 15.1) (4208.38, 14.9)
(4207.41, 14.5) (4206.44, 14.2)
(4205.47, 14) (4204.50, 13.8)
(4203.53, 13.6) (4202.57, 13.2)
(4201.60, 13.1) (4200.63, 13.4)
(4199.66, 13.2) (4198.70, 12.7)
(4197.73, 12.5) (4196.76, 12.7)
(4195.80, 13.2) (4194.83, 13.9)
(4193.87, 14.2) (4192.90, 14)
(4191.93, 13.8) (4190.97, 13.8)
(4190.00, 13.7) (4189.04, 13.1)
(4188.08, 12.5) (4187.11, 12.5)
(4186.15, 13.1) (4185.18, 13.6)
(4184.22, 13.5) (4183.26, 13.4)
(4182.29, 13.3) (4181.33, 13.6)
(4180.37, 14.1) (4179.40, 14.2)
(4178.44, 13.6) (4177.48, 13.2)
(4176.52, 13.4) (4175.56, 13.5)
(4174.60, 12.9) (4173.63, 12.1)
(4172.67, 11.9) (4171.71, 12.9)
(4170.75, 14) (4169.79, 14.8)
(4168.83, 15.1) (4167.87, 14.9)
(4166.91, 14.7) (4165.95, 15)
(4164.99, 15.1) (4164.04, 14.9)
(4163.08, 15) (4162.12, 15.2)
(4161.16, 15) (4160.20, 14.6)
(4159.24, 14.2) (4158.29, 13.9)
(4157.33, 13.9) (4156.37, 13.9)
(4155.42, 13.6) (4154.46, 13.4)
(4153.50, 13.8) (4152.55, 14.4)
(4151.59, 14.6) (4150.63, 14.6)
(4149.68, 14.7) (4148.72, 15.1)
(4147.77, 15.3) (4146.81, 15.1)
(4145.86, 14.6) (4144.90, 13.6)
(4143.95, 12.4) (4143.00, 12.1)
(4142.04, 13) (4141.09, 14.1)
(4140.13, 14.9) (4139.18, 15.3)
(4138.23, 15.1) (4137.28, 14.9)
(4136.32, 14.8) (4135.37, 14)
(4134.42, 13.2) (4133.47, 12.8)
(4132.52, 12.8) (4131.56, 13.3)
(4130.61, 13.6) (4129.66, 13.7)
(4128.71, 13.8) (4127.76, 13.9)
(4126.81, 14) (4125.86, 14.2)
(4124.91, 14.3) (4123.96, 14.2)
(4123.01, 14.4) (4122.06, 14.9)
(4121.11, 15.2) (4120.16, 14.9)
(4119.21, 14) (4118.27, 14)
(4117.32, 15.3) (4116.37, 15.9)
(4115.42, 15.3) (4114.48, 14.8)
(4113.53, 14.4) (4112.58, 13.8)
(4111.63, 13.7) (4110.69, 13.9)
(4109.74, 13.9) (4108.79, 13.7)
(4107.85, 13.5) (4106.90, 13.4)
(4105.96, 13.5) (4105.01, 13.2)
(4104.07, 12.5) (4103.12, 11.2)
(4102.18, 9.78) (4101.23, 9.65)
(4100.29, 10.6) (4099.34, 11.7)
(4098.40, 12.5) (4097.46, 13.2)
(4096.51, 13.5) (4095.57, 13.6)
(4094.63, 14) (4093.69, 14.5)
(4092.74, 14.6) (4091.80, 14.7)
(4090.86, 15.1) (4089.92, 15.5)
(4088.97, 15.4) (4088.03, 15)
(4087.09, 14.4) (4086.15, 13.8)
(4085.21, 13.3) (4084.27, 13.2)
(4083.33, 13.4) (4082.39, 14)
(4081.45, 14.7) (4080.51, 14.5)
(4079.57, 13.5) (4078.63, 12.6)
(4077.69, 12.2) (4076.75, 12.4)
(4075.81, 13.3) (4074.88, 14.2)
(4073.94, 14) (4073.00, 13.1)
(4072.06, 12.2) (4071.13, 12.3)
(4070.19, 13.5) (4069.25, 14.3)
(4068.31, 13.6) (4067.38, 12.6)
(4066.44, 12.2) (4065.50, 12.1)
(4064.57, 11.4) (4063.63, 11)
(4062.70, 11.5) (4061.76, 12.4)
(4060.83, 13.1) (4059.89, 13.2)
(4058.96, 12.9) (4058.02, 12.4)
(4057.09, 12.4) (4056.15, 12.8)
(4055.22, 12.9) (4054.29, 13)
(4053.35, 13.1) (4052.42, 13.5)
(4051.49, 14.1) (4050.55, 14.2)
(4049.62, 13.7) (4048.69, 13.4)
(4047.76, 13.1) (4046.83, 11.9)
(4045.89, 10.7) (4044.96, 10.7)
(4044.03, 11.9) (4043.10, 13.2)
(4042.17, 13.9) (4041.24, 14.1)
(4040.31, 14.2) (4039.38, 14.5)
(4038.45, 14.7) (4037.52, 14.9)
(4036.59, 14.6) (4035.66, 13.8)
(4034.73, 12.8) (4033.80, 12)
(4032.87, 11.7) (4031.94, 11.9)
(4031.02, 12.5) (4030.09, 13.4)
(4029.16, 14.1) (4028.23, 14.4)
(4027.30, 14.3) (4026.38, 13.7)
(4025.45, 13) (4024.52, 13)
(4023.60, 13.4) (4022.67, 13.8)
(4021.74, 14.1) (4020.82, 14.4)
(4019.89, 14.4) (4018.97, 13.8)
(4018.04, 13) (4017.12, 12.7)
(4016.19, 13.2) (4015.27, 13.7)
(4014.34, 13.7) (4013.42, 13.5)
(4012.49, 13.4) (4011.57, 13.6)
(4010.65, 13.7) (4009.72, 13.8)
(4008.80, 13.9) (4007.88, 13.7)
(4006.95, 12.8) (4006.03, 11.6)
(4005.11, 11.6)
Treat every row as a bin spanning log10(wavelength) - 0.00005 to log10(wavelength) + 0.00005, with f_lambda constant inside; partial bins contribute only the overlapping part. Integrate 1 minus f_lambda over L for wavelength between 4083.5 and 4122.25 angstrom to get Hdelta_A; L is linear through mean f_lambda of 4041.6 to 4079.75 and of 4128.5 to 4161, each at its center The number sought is -0.9 angstrom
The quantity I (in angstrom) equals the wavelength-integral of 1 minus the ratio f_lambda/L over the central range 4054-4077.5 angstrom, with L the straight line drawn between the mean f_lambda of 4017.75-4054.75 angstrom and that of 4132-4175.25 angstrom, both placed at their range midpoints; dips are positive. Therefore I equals 1.42 angstrom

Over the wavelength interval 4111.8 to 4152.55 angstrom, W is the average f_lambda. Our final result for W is 14.3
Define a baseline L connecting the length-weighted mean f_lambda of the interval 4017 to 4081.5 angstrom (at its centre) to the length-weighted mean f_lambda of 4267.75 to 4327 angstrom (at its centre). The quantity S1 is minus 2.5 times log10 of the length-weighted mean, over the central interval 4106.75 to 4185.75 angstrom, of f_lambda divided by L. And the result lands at -0.12 mag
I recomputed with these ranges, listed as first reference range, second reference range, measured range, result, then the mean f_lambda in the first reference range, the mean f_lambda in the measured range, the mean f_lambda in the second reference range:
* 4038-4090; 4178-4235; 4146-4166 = -1.6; 13.2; 14.5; 13.6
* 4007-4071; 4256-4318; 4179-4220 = -4.8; 13.2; 13.7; 11.8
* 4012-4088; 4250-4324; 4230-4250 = -2.0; 13.2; 13.6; 12.1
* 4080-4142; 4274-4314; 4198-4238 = -4.5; 13.9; 13.6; 11.1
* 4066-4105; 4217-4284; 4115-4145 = -2.0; 13.3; 14.1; 13.2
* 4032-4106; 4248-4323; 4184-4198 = -0.9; 13.1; 13.3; 12.1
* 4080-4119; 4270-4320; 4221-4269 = -4.9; 13.7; 13.3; 11.5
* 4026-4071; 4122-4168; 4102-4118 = 0.1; 13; 13.7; 14.2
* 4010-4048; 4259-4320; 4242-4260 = -1.9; 13.4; 13.4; 11.8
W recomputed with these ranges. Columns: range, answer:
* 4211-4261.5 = 13.4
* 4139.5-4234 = 13.8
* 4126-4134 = 13.5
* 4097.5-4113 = 12.6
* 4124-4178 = 14.1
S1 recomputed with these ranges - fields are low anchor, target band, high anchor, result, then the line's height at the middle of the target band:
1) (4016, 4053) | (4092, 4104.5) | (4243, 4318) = 0.05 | 13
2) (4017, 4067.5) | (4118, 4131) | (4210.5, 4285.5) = -0.09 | 13.2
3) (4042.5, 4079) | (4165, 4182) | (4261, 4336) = -0.11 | 12.5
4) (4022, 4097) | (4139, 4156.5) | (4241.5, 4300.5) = -0.09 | 13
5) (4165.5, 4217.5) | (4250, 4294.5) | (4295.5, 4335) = -0.02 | 12.5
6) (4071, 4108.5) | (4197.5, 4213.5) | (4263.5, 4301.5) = -0.11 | 12.6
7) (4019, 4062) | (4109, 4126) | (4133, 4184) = -0.05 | 13.8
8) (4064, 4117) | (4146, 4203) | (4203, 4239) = -0.02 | 13.6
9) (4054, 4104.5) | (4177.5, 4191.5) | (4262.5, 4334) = -0.07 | 12.6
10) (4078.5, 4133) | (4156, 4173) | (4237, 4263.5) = -0.06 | 13.6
